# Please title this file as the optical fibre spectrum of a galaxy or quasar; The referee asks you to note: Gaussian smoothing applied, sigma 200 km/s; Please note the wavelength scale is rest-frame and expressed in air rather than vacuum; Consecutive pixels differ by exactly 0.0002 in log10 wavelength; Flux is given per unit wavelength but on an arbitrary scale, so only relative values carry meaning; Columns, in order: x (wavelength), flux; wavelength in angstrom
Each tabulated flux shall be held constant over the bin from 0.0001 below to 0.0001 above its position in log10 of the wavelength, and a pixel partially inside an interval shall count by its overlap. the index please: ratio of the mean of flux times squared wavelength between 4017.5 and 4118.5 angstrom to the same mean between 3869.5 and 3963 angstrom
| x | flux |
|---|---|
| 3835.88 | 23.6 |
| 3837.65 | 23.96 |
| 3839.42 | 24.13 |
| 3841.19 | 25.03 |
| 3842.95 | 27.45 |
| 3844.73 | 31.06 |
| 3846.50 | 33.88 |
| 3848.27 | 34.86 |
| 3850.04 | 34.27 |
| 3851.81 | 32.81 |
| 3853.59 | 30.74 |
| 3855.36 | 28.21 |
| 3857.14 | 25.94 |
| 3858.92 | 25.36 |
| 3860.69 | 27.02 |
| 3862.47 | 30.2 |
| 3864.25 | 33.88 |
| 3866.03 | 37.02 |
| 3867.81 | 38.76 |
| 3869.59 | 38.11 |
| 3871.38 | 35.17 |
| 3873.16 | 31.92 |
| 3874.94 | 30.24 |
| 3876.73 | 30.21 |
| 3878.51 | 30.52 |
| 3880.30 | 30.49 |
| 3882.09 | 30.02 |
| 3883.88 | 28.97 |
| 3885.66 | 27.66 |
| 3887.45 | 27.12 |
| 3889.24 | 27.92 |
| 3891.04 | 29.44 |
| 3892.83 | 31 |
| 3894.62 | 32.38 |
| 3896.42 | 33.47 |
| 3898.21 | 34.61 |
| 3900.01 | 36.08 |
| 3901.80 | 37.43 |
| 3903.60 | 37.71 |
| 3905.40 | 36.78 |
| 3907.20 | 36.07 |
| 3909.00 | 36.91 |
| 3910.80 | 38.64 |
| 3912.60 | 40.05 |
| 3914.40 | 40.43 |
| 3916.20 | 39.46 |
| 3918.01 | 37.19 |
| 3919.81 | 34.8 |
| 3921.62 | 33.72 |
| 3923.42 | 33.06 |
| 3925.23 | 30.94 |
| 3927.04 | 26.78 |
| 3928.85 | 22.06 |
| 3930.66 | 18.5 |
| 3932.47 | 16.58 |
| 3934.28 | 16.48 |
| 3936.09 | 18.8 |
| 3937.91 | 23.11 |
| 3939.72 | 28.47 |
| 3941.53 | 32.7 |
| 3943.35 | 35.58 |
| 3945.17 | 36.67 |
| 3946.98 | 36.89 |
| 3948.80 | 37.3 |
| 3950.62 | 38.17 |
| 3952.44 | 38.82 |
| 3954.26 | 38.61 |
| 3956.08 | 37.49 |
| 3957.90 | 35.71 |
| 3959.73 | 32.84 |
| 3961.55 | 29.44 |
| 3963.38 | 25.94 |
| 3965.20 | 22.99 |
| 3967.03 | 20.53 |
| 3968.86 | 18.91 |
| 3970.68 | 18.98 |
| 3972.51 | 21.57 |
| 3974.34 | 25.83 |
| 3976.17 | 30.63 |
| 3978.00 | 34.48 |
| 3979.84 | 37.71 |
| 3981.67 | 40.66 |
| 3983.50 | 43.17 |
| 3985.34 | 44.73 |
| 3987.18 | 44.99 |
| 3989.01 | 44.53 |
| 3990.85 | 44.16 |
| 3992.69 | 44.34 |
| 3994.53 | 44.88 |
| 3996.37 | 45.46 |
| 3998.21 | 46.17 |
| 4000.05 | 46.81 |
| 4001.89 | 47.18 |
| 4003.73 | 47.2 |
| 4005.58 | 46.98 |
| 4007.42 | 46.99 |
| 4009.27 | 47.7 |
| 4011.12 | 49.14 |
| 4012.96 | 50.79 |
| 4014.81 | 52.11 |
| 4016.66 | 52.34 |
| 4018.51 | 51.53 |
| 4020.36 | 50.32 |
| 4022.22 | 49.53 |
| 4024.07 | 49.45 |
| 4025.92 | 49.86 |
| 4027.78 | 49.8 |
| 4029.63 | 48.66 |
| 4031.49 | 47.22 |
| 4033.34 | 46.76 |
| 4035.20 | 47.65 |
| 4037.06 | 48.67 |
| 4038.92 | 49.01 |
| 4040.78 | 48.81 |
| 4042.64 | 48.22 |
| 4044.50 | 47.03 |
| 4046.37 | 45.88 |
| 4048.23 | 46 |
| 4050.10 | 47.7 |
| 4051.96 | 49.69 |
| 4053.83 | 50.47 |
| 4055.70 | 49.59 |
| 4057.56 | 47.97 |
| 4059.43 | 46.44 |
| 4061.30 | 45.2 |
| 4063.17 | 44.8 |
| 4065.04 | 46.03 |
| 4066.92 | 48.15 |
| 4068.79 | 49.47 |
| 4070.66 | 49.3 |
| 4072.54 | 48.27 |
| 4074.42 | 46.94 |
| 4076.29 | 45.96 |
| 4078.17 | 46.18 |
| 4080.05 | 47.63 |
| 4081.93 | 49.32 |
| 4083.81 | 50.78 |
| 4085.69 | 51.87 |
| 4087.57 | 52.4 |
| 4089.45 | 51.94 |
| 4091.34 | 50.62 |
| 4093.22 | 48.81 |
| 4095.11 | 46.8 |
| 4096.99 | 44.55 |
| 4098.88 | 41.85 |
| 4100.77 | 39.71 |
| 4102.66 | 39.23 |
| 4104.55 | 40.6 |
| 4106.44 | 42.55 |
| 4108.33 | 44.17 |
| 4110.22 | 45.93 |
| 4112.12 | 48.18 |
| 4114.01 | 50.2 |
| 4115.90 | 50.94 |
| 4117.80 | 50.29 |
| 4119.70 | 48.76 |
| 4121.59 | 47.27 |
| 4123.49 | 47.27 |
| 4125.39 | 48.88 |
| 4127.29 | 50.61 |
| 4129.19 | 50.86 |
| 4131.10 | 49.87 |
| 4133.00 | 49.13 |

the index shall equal 1.60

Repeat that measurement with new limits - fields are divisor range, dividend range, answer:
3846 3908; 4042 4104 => 1.62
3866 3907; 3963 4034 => 1.36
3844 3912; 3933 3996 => 1.07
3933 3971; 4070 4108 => 1.68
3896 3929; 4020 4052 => 1.45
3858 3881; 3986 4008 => 1.52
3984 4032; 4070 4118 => 1.03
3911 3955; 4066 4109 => 1.60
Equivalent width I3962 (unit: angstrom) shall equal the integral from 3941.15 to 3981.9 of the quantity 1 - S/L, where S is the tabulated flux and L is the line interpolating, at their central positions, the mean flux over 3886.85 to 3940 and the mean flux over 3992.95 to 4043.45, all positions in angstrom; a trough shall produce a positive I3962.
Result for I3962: 7.7 angstrom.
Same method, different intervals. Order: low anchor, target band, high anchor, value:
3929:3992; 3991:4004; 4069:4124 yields -3.66 angstrom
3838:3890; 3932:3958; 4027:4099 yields 4.33 angstrom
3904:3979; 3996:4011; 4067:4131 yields -3.86 angstrom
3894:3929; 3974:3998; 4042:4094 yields 0.32 angstrom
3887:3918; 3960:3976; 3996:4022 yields 7.25 angstrom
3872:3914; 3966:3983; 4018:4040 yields 5.84 angstrom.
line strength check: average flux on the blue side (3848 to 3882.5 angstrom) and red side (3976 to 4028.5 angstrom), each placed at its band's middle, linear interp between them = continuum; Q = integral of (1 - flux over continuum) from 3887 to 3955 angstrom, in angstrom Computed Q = 9.2 angstrom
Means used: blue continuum 31.8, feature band 32.4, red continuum 46.2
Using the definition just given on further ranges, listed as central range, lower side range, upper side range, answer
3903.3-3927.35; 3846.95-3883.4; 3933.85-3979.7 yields -4.23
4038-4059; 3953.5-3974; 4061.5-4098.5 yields -2.76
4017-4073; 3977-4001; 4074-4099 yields -2.51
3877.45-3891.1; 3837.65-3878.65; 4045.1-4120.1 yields 1.62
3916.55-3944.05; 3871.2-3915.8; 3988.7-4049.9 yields 7.37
